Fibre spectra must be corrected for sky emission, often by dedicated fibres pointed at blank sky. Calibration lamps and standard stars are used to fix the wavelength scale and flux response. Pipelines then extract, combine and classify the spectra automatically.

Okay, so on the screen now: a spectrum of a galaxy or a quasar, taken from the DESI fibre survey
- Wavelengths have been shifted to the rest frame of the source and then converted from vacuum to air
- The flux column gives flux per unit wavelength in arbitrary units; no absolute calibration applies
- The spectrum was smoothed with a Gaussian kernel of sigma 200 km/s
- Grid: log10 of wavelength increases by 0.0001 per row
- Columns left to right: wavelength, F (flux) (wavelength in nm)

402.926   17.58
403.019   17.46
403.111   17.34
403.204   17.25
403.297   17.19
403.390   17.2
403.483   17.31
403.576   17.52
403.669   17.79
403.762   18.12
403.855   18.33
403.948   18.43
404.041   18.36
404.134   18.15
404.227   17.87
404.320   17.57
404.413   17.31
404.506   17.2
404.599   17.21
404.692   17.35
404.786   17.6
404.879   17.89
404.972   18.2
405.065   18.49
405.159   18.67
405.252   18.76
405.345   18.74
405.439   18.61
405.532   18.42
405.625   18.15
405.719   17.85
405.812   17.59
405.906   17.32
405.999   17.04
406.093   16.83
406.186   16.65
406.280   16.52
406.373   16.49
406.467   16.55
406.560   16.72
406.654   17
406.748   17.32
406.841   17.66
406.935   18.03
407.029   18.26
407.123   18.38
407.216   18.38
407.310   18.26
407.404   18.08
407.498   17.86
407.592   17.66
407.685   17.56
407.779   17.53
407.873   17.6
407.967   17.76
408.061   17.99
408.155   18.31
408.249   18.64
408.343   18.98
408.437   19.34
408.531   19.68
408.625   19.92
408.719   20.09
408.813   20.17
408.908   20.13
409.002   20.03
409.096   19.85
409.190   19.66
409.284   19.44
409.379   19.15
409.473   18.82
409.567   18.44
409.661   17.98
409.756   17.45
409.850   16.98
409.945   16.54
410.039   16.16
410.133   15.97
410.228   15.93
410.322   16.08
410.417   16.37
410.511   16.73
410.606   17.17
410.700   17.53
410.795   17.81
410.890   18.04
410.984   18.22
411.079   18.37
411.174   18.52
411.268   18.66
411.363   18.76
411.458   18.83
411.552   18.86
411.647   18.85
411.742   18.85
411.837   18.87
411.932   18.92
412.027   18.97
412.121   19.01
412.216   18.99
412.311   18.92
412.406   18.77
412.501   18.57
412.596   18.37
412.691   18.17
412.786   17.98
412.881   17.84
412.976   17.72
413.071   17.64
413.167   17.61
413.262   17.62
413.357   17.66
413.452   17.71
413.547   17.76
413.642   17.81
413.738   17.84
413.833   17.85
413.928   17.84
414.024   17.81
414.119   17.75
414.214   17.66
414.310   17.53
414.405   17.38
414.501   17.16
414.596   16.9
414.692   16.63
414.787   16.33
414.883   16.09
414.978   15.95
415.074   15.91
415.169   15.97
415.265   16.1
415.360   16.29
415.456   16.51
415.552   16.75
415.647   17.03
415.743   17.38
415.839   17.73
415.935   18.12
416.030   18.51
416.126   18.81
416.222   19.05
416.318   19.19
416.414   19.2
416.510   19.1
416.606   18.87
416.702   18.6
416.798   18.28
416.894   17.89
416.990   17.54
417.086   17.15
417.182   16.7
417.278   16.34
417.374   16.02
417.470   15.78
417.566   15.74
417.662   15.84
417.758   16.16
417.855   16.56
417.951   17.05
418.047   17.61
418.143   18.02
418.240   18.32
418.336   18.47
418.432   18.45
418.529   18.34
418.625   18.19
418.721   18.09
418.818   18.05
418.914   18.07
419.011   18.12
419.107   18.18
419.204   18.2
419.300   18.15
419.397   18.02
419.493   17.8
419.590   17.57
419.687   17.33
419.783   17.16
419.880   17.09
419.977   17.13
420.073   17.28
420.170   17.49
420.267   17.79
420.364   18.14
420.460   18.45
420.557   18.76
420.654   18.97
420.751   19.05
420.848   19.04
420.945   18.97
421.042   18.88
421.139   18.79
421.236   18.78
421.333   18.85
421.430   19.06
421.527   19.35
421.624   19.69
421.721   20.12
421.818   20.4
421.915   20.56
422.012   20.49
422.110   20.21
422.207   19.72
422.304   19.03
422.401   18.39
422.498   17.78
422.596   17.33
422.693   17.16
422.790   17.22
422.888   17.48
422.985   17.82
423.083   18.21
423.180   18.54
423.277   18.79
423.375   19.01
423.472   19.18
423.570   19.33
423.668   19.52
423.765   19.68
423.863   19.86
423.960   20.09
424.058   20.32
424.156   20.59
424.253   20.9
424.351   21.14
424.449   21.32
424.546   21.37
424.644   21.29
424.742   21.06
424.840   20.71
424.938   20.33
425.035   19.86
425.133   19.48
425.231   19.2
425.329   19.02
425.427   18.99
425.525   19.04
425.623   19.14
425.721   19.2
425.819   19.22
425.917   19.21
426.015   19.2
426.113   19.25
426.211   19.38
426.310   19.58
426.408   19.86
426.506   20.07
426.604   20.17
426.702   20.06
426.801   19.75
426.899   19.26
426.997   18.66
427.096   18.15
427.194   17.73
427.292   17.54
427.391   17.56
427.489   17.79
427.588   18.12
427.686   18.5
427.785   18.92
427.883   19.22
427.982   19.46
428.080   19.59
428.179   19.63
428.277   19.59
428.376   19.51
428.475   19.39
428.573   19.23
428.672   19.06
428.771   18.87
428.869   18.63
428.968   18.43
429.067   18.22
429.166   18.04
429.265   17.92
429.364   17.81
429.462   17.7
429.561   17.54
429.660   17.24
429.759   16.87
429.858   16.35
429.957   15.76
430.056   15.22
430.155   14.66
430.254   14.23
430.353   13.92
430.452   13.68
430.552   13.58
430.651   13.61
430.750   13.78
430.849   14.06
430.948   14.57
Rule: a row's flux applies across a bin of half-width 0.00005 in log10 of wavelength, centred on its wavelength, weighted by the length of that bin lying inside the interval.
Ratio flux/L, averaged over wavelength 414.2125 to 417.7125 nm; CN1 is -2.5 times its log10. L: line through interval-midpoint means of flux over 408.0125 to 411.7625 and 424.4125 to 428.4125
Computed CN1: 0.089 mag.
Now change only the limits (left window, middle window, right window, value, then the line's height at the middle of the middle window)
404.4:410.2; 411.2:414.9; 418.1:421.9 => 0.011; 18.2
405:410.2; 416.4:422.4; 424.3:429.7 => 0.034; 18.8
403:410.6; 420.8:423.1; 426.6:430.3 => -0.048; 18.1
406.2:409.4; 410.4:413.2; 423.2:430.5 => 0.010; 18.5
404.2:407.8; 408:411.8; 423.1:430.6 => -0.027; 17.9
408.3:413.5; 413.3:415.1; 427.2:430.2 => 0.062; 18.3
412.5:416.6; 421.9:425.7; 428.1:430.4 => -0.110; 17.6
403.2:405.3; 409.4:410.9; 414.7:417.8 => 0.024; 17.5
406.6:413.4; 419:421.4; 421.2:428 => 0.047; 19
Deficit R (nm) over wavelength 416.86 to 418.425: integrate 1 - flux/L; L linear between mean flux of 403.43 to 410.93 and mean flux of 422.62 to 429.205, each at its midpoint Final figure 0.14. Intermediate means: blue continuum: 17.9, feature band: 17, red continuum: 19.2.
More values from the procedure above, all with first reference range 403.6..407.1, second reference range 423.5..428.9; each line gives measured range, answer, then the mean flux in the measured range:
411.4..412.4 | -0.03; 18.9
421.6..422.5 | -0.03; 19.7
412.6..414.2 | 0.05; 17.8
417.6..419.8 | 0.13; 17.7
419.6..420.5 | 0.07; 17.5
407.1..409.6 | -0.12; 18.8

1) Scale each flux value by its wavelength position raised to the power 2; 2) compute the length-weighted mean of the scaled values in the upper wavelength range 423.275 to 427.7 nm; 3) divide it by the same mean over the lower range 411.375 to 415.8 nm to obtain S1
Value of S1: 1.17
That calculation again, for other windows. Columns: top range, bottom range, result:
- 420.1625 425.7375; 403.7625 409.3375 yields 1.15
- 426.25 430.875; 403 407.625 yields 1.12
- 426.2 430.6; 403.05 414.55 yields 1.10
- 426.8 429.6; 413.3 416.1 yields 1.15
